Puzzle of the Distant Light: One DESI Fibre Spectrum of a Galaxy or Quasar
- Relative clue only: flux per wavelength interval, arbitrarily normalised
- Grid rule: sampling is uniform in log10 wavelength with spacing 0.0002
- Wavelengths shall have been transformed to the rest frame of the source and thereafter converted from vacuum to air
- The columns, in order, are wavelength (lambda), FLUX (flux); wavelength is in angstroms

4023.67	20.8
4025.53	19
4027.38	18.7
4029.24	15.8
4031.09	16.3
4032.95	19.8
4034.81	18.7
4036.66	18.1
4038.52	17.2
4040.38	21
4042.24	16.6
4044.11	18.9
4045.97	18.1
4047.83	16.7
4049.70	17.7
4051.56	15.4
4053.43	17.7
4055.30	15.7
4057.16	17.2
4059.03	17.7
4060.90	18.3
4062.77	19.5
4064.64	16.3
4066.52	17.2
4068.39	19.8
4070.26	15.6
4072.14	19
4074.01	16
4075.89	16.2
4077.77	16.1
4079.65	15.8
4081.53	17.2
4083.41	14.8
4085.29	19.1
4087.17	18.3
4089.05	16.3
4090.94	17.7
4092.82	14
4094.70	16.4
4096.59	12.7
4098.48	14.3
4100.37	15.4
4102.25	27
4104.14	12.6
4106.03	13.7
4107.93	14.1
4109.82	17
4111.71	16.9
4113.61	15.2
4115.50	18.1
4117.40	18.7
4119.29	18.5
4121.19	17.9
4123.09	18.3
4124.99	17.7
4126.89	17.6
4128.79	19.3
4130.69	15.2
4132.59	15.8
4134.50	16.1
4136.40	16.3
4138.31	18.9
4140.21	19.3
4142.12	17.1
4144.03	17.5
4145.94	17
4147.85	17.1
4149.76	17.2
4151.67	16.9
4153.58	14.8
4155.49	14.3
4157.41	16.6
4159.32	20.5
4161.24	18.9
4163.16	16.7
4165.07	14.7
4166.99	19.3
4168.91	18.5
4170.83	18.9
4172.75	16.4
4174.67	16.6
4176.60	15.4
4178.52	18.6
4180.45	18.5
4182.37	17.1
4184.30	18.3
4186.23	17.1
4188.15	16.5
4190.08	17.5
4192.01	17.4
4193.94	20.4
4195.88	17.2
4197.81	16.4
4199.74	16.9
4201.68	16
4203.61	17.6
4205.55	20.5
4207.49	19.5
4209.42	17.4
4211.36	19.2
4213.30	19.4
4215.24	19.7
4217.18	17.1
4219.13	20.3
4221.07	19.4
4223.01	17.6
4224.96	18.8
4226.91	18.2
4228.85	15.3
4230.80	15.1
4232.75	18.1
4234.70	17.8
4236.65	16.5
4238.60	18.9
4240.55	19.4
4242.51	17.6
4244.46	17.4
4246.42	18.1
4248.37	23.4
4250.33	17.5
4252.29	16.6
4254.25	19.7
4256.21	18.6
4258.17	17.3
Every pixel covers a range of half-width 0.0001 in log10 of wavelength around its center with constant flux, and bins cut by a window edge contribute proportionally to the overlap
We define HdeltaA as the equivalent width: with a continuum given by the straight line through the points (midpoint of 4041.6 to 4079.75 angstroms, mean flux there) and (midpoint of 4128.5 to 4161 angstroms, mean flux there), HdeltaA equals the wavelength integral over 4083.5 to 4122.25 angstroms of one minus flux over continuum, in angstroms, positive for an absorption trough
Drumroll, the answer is 1.10 angstroms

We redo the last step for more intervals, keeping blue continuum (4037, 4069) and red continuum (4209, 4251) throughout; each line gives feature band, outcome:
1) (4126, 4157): 1.90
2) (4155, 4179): 0.94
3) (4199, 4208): 0.07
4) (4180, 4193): 0.50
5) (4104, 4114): 1.56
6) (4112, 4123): 0.14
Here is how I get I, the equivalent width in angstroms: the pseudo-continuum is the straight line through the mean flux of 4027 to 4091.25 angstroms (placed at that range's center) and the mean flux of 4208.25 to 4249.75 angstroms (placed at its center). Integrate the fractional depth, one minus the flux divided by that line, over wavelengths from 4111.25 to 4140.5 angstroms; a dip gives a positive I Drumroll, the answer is 0.53 angstroms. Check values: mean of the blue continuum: 17.4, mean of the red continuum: 18.3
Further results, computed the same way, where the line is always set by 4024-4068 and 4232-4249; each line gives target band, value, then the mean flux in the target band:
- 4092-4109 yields 2.3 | 15.6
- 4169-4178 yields 0.6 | 17.1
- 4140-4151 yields 0.5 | 17.4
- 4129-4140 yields 0.8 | 16.8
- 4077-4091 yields 0.8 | 16.9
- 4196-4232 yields 0.8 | 18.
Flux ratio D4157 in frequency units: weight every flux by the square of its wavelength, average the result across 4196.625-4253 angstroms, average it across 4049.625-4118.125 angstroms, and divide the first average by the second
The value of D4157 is 1.16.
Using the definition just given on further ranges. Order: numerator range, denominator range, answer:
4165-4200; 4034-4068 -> 1.06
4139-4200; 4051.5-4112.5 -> 1.09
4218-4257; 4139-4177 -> 1.10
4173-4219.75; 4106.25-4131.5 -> 1.08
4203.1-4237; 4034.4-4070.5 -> 1.12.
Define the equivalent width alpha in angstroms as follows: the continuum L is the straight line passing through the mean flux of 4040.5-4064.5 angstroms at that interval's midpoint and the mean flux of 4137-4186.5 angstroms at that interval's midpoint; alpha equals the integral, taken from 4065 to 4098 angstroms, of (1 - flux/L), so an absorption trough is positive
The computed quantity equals 1.8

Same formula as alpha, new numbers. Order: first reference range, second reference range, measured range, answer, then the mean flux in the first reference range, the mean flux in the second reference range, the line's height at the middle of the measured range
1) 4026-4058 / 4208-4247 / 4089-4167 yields 4.26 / 17.6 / 18.1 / 17.8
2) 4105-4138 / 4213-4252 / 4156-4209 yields -0.16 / 16.9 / 18.2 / 17.6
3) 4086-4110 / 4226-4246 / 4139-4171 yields -1.31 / 16.1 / 17.4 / 16.7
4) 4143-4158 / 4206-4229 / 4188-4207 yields 0.27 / 16.4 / 18.7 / 18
